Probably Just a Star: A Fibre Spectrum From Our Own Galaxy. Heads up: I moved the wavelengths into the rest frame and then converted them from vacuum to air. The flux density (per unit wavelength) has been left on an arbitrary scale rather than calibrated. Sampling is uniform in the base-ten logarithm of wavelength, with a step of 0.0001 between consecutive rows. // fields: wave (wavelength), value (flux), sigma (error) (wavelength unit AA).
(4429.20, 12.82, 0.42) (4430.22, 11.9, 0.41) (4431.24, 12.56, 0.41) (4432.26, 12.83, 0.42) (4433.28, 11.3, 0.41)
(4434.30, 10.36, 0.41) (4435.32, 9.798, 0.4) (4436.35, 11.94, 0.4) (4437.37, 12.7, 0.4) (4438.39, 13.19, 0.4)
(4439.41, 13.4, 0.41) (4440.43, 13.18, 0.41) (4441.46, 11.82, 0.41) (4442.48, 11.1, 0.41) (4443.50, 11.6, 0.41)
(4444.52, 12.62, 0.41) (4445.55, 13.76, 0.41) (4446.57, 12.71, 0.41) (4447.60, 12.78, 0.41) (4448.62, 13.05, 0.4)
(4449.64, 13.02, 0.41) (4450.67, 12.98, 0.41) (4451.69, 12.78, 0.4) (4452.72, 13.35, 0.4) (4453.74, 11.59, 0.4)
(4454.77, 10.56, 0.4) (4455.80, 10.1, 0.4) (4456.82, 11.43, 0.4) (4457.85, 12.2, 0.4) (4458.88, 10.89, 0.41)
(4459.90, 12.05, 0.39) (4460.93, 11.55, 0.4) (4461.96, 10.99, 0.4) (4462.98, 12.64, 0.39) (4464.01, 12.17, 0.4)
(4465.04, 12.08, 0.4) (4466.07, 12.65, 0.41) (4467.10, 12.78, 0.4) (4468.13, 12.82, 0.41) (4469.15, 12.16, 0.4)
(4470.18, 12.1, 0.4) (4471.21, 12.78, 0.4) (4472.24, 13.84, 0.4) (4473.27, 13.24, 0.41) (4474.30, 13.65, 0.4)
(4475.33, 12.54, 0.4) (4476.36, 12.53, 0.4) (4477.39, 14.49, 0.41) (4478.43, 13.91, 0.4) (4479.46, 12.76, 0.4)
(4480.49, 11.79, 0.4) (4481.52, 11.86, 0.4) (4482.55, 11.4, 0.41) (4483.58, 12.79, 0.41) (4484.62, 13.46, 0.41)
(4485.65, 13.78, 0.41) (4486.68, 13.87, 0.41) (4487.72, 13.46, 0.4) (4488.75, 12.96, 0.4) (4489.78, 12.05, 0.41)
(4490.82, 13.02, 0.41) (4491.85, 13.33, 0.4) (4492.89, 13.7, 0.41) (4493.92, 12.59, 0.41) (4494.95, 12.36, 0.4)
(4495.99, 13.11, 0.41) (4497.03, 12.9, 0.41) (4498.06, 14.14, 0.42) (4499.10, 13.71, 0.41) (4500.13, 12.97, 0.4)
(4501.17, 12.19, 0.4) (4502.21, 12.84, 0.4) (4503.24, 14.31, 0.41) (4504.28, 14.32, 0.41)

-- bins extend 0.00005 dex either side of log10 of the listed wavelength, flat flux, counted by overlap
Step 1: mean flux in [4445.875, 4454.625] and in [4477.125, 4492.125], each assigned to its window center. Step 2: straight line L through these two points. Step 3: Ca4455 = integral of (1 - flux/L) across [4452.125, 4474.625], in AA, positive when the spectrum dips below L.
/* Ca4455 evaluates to 1.2 AA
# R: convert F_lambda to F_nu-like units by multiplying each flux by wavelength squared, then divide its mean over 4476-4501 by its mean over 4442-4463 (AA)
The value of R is 1.10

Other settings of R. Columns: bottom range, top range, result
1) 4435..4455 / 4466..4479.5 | 1.06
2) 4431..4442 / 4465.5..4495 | 1.09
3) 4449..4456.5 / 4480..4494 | 1.08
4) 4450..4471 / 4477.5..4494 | 1.09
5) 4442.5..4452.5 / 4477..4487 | 1.03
